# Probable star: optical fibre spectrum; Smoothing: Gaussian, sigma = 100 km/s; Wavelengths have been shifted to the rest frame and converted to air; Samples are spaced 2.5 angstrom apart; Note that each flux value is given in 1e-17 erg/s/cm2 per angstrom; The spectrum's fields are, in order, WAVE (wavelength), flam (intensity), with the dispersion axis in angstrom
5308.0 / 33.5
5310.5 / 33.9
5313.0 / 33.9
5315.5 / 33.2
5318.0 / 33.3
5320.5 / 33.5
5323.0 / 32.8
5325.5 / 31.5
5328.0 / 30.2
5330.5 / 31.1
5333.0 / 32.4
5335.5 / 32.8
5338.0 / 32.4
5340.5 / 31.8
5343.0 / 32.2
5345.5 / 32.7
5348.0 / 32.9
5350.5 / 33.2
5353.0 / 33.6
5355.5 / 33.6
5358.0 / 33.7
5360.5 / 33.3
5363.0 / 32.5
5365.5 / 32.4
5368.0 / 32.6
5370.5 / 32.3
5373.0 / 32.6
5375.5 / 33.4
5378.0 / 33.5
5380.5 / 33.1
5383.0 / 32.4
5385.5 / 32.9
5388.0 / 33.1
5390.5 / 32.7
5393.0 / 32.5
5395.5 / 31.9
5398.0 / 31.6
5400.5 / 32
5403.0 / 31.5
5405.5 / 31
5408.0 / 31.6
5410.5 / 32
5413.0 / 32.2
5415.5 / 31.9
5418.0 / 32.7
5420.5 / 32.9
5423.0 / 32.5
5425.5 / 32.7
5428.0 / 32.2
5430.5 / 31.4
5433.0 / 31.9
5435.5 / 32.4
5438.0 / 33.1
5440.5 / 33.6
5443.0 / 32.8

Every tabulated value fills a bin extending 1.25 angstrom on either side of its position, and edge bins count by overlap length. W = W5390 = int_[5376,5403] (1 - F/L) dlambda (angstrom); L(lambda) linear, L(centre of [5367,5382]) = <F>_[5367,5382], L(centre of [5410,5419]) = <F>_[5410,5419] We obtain 0.09 angstrom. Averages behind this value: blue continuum 32.9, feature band 32.5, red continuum 32.2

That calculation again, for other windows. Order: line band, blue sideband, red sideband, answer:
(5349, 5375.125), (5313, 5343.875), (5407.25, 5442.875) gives -0.52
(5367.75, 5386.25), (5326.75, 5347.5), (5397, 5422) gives -0.52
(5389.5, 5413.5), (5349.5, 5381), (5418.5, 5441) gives 0.63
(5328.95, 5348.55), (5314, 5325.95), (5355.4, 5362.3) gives 0.57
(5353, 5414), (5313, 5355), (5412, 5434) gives -0.28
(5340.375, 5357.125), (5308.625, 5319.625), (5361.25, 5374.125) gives -0.03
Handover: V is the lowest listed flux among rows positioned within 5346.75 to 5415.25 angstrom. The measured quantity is 31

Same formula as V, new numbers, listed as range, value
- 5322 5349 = 30.2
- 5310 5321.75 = 33.2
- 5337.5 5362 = 31.8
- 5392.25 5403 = 31.5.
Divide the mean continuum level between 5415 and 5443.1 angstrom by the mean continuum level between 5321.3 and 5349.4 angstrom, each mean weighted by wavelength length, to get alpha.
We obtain 1.01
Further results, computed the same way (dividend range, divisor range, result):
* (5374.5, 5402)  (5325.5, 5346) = 1.02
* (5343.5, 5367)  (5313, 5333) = 1.02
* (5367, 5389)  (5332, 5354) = 1.01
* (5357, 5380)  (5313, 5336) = 1.02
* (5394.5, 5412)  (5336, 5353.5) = 0.97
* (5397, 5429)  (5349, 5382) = 0.97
